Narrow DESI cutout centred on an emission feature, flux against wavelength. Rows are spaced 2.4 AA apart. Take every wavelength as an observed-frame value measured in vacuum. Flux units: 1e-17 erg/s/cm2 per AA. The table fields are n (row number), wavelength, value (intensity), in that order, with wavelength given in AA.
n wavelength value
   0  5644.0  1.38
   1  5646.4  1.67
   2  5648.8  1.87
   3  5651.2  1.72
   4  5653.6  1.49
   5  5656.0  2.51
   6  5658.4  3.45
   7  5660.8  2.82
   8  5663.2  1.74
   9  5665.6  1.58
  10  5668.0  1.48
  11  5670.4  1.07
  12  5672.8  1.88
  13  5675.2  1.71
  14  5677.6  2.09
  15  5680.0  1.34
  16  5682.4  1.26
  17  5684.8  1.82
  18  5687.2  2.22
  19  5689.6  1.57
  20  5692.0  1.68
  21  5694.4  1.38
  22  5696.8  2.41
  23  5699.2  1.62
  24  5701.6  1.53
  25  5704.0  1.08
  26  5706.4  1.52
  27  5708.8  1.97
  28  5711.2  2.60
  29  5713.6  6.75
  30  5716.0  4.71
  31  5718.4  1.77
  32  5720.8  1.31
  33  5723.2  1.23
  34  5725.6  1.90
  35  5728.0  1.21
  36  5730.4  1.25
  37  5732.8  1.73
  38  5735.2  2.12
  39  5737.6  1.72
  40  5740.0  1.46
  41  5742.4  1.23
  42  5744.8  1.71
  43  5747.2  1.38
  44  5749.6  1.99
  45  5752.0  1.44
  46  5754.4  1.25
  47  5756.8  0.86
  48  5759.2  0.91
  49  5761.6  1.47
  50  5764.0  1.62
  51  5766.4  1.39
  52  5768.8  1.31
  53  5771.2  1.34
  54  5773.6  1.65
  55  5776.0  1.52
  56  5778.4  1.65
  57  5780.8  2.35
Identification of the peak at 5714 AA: [O III]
